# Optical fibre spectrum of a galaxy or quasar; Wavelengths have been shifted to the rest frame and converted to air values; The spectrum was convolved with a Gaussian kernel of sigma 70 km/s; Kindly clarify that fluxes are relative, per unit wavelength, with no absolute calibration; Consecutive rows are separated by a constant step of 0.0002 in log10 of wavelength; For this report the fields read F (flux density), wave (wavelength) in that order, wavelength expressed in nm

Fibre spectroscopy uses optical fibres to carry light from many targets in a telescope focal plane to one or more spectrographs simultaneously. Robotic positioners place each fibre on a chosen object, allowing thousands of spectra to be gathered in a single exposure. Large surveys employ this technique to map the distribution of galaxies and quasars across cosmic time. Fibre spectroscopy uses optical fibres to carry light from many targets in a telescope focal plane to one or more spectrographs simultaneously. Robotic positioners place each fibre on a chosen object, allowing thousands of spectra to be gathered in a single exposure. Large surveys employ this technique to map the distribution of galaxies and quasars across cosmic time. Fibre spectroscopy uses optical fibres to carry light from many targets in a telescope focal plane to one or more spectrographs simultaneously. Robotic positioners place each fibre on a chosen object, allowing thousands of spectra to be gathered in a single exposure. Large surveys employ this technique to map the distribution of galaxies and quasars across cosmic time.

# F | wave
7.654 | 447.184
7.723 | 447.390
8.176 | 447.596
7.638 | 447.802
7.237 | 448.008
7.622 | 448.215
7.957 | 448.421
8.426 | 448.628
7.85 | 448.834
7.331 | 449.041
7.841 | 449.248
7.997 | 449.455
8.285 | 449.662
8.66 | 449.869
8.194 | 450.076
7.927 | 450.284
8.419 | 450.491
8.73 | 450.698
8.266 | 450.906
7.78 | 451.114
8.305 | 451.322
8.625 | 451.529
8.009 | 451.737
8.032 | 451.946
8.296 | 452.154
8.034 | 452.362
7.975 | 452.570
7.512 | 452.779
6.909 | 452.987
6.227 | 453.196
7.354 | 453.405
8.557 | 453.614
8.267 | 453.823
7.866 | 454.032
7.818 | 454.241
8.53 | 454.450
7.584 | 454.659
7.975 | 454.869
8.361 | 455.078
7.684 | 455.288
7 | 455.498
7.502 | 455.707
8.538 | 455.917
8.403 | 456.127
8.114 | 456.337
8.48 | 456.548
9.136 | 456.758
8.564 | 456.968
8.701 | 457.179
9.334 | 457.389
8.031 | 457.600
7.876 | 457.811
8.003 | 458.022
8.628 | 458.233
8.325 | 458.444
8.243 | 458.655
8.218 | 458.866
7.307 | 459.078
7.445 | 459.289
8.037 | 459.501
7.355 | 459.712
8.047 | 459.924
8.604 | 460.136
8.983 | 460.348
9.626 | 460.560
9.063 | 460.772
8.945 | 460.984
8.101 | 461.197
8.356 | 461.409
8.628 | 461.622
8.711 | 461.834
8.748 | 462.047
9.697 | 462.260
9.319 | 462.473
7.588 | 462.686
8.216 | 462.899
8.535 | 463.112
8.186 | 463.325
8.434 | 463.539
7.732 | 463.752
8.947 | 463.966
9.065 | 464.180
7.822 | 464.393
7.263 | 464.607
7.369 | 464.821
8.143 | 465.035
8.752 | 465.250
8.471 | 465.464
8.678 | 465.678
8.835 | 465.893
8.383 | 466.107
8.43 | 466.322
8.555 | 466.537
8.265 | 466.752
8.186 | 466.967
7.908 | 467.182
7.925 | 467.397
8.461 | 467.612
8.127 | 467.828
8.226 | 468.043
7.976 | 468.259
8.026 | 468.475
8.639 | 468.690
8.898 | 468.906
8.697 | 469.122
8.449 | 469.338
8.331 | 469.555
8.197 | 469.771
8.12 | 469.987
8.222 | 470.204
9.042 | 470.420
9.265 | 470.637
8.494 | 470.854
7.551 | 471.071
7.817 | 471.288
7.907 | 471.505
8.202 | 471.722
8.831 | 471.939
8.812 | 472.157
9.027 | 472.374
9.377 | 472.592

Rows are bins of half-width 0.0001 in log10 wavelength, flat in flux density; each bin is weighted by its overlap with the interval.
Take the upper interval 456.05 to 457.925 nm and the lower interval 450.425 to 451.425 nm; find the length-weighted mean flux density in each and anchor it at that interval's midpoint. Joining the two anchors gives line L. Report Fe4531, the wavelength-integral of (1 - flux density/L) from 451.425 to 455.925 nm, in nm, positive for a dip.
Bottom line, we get 0.30 nm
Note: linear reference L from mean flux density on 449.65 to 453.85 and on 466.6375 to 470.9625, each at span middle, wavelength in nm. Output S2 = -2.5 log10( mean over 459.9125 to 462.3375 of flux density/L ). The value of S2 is -0.08 mag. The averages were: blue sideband 8.01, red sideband 8.37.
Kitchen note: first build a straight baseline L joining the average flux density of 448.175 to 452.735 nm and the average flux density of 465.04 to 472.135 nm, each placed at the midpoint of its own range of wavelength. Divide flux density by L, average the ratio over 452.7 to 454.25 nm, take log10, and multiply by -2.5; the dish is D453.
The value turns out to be 0.08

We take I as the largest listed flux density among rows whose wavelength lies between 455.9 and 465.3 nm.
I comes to 9.697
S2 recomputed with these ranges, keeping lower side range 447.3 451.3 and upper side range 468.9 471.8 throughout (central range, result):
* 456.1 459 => -0.04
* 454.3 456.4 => 0.02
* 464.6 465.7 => 0.02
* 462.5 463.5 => 0.00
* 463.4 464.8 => 0.01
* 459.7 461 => -0.07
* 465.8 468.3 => 0.00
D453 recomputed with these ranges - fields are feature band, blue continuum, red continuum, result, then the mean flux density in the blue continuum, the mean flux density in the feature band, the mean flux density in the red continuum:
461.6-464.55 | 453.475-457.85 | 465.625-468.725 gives -0.034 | 8.2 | 8.52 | 8.29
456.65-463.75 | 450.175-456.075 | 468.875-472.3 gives -0.041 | 7.94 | 8.44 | 8.42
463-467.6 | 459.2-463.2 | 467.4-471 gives 0.025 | 8.53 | 8.28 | 8.42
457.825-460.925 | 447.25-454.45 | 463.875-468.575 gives -0.021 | 7.94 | 8.28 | 8.26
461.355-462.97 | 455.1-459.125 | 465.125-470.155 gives -0.049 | 8.23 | 8.68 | 8.37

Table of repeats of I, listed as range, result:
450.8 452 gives 8.625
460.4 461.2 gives 9.626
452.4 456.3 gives 8.557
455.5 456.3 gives 8.538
